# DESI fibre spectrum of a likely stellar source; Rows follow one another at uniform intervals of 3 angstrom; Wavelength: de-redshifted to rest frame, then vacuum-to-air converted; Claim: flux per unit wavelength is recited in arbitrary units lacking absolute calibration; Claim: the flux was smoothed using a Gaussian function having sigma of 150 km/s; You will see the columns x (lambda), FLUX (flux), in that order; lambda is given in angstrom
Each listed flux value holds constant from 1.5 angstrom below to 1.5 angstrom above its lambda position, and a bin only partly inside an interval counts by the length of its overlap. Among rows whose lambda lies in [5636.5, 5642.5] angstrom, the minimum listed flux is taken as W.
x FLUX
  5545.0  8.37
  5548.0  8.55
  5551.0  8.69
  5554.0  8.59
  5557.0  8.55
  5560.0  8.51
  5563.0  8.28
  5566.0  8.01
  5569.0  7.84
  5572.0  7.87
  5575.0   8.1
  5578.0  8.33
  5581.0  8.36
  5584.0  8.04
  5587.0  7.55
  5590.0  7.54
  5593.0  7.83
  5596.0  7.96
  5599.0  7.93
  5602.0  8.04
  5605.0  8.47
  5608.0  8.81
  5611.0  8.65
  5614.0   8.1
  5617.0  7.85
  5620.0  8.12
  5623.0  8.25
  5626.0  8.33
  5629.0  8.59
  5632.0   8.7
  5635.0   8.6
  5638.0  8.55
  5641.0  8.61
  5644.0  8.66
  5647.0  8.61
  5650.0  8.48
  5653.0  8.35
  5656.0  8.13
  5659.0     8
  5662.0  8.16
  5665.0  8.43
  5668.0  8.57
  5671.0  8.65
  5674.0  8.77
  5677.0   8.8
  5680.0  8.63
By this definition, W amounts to 8.55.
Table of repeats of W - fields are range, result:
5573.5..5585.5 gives 8.04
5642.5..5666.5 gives 8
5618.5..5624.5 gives 8.12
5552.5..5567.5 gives 8.01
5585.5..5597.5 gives 7.54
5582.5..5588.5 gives 7.55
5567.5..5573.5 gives 7.84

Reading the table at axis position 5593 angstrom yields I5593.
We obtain 7.83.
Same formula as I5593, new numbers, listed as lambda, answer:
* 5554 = 8.59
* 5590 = 7.54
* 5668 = 8.57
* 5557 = 8.55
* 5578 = 8.33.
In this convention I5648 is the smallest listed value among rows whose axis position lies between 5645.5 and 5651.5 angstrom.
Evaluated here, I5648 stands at 8.48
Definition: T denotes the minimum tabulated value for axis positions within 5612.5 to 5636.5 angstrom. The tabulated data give 7.85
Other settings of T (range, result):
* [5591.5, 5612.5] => 7.83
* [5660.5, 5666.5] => 8.16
